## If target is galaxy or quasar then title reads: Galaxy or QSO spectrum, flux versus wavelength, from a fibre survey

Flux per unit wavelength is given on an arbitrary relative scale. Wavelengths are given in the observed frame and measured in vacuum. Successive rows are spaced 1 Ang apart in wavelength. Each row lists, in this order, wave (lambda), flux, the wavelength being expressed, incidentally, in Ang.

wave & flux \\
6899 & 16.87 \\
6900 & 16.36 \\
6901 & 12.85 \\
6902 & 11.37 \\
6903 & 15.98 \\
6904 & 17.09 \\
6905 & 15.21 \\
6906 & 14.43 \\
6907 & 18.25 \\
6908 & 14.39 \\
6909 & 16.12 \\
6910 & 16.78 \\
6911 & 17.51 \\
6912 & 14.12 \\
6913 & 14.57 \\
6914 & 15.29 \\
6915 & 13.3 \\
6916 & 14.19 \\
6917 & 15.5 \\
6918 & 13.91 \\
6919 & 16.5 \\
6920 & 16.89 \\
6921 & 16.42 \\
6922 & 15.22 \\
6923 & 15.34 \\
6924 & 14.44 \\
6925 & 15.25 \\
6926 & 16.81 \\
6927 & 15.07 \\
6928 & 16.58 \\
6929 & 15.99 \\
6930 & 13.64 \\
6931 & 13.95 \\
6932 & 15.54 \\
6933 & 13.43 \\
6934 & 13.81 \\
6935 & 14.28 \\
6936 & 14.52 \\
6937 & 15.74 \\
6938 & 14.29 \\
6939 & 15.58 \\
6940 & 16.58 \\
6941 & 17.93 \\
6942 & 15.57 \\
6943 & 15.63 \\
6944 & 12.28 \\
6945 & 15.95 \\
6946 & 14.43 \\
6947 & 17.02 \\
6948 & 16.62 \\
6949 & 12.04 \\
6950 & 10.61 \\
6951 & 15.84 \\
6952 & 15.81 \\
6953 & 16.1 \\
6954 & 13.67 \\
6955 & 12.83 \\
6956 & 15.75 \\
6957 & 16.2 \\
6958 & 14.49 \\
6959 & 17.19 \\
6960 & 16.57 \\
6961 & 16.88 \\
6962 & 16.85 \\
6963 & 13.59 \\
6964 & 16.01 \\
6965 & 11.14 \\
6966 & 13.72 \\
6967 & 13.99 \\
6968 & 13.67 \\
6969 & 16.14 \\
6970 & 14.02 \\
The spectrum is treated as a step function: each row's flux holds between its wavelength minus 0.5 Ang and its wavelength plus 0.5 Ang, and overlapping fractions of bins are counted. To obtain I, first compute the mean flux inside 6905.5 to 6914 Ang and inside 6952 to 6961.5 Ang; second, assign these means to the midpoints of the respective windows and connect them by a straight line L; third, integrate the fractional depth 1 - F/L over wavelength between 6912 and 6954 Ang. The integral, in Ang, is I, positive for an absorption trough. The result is 1.6 Ang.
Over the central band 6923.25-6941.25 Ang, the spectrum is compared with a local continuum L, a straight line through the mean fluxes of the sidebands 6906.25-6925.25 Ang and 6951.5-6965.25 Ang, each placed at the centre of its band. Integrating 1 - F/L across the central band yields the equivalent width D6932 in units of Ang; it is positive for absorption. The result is 0.3 Ang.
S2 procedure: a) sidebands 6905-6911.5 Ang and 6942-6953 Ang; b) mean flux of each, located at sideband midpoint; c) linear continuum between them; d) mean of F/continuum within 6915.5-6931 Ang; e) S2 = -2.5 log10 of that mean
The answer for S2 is 0.02 mag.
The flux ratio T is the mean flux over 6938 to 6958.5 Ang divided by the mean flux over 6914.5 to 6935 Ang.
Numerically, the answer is 1.00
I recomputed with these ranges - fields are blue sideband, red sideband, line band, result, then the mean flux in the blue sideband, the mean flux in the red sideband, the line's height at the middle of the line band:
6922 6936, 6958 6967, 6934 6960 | -0.08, 14.9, 15.1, 15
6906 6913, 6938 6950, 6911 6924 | 0.49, 16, 15.2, 15.8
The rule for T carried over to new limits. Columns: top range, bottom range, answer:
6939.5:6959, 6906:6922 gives 0.97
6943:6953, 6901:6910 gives 0.96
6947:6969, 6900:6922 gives 0.97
